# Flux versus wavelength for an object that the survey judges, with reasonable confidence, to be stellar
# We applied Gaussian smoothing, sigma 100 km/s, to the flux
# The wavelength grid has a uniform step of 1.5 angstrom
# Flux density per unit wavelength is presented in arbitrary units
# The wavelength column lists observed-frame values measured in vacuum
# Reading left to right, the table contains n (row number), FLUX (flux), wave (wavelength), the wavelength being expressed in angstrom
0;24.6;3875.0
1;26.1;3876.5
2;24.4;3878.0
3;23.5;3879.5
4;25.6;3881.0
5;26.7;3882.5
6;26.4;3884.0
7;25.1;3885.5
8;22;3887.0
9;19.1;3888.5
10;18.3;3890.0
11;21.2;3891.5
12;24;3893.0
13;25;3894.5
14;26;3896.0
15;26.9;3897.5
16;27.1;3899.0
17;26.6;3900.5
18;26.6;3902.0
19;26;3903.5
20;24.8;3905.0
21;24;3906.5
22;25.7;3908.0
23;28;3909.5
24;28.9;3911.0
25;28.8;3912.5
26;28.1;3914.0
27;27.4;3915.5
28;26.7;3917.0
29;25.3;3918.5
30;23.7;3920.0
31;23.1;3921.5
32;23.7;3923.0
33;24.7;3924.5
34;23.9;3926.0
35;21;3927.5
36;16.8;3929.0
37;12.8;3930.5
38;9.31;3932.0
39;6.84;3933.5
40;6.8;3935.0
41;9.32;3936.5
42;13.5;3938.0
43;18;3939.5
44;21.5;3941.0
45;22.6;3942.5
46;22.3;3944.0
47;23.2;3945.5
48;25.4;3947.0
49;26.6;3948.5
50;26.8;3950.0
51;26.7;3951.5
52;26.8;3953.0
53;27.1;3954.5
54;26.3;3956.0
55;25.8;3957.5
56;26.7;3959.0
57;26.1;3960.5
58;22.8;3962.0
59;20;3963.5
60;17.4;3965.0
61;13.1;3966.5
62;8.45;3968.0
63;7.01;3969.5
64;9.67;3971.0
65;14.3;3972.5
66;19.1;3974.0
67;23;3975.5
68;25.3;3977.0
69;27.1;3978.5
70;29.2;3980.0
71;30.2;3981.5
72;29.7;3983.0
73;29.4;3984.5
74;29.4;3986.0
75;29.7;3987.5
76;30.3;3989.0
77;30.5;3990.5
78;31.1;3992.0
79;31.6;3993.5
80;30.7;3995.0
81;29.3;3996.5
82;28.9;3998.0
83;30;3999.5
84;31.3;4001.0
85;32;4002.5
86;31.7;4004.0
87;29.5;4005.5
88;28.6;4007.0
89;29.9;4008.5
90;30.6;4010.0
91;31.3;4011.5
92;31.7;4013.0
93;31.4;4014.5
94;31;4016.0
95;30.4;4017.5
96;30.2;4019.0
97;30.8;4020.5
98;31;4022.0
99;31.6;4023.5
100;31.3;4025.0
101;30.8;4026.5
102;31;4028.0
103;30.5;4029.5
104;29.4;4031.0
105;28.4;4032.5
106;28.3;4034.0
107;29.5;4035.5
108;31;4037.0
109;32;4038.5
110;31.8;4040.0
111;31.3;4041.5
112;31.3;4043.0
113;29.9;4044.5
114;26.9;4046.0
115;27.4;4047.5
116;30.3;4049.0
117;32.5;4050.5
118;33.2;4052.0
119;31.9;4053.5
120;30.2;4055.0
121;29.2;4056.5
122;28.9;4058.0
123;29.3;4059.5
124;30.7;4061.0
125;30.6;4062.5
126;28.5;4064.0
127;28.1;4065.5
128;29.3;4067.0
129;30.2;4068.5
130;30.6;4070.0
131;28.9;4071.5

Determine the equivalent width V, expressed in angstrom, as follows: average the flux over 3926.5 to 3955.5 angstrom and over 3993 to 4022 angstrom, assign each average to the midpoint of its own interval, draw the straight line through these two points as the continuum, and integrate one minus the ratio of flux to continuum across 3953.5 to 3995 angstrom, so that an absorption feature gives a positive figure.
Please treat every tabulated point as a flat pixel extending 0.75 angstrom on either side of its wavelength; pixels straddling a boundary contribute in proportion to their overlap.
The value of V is 1.9 angstrom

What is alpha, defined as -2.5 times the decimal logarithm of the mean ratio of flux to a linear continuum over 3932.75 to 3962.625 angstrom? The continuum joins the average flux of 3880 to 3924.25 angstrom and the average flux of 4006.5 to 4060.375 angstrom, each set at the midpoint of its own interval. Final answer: 0.25 mag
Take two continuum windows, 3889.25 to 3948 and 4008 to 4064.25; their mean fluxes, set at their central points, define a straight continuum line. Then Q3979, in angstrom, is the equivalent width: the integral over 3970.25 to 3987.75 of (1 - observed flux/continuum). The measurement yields 1.30 angstrom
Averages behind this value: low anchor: 22.2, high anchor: 30.4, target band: 24.5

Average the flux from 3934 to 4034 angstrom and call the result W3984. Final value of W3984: 25.8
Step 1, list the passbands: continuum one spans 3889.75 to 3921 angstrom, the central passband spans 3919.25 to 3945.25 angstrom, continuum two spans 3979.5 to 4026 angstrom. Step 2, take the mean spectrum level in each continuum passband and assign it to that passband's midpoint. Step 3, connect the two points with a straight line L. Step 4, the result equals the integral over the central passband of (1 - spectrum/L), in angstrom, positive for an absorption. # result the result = 8.9 angstrom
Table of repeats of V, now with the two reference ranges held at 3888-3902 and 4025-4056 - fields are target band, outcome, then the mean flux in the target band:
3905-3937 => 4.71 angstrom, 21.4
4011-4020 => -0.52 angstrom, 31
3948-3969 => 3.20 angstrom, 22.7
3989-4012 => -1.45 angstrom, 30.5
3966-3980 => 5.31 angstrom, 17.1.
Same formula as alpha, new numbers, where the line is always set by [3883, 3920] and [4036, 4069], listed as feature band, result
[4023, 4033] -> -0.04 mag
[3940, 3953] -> 0.10 mag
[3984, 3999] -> -0.07 mag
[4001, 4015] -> -0.07 mag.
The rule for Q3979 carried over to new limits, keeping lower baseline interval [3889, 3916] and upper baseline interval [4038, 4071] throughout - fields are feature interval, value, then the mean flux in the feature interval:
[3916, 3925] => 0.55 angstrom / 24.6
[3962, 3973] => 5.62 angstrom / 13.5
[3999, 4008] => -0.58 angstrom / 30.5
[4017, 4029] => -0.68 angstrom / 30.9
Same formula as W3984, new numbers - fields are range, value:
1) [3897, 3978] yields 21.6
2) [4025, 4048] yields 30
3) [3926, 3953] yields 18.6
